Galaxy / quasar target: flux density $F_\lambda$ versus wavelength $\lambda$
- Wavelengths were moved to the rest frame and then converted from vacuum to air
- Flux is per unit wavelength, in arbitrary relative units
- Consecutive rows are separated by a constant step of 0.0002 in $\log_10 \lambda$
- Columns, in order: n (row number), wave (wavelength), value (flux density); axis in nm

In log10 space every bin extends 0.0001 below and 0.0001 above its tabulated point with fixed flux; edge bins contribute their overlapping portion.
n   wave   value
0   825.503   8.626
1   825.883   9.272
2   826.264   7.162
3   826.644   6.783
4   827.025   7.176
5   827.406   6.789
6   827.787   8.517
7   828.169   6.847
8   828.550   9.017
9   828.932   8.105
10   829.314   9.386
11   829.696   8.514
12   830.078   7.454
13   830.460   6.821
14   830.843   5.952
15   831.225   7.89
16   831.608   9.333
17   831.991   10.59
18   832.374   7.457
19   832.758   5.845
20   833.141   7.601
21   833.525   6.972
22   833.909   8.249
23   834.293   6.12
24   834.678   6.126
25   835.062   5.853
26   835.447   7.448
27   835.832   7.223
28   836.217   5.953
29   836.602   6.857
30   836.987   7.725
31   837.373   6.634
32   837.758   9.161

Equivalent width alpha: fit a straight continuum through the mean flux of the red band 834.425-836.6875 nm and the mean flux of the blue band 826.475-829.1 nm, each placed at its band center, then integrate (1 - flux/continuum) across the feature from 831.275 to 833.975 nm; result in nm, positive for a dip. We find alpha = -0.40 nm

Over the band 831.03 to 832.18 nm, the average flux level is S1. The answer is 9.26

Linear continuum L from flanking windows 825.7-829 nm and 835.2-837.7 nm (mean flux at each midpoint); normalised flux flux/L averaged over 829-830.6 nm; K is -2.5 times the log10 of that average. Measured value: -0.07 mag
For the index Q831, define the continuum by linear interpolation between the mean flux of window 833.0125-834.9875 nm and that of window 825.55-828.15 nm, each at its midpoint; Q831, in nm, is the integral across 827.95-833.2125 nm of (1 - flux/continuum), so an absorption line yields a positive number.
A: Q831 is -0.485 nm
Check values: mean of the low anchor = 7.62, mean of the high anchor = 6.92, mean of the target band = 7.93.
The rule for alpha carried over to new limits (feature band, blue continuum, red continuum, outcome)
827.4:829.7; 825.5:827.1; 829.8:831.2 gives -0.29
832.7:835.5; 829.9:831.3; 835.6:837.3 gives 0.06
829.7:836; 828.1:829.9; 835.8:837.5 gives 0.26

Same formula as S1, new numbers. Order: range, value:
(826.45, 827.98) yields 7.31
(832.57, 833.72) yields 6.81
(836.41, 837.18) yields 7.29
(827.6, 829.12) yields 8.12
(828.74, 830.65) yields 8.06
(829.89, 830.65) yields 7.14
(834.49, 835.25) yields 5.99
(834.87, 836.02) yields 6.84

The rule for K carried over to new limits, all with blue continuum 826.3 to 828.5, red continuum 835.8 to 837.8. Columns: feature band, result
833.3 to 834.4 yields 0.00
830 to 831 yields 0.09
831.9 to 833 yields -0.07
